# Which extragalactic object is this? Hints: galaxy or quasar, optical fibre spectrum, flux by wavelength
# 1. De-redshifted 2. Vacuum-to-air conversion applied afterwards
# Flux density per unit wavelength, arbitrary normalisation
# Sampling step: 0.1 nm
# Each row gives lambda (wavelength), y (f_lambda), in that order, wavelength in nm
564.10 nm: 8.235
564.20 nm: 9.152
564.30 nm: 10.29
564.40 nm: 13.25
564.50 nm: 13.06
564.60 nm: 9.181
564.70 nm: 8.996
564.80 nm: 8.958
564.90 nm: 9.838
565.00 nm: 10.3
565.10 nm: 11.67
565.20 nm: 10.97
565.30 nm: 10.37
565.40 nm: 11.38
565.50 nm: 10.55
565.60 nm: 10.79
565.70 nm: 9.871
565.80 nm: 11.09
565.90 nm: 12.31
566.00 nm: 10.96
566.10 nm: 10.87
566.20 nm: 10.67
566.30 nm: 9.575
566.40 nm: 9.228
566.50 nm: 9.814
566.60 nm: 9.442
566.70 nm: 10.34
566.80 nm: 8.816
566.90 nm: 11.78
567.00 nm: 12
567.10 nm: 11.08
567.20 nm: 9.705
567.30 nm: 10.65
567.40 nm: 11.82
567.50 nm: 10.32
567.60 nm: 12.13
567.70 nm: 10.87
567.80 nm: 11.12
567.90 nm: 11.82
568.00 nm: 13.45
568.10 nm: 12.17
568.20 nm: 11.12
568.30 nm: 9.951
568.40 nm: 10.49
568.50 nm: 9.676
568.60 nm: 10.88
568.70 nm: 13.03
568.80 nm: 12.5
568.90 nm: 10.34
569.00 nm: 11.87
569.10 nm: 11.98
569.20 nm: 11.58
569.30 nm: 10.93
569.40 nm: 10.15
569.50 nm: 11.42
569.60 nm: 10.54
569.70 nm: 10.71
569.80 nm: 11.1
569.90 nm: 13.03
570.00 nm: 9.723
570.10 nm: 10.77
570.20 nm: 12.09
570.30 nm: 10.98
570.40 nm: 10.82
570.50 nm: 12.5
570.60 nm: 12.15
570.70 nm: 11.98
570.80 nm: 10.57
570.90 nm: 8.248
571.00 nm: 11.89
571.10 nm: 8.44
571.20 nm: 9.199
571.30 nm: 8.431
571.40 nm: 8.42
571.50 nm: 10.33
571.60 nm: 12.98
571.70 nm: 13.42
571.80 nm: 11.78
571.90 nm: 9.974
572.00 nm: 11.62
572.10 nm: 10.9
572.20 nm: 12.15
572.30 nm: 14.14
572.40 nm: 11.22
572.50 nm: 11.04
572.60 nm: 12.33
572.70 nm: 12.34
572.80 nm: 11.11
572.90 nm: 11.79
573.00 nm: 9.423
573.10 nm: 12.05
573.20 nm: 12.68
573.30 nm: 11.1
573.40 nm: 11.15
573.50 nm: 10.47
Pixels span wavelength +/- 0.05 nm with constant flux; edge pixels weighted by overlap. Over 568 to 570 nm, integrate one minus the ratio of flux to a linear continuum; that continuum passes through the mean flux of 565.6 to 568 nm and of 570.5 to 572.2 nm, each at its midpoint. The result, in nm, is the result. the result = -0.09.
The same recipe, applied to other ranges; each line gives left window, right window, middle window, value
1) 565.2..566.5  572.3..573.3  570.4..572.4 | 0.078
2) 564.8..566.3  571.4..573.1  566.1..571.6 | 0.145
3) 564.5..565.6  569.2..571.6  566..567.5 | 0.007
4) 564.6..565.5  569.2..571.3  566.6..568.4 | -0.091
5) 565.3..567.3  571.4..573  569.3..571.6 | 0.128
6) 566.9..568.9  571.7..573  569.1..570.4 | 0.039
